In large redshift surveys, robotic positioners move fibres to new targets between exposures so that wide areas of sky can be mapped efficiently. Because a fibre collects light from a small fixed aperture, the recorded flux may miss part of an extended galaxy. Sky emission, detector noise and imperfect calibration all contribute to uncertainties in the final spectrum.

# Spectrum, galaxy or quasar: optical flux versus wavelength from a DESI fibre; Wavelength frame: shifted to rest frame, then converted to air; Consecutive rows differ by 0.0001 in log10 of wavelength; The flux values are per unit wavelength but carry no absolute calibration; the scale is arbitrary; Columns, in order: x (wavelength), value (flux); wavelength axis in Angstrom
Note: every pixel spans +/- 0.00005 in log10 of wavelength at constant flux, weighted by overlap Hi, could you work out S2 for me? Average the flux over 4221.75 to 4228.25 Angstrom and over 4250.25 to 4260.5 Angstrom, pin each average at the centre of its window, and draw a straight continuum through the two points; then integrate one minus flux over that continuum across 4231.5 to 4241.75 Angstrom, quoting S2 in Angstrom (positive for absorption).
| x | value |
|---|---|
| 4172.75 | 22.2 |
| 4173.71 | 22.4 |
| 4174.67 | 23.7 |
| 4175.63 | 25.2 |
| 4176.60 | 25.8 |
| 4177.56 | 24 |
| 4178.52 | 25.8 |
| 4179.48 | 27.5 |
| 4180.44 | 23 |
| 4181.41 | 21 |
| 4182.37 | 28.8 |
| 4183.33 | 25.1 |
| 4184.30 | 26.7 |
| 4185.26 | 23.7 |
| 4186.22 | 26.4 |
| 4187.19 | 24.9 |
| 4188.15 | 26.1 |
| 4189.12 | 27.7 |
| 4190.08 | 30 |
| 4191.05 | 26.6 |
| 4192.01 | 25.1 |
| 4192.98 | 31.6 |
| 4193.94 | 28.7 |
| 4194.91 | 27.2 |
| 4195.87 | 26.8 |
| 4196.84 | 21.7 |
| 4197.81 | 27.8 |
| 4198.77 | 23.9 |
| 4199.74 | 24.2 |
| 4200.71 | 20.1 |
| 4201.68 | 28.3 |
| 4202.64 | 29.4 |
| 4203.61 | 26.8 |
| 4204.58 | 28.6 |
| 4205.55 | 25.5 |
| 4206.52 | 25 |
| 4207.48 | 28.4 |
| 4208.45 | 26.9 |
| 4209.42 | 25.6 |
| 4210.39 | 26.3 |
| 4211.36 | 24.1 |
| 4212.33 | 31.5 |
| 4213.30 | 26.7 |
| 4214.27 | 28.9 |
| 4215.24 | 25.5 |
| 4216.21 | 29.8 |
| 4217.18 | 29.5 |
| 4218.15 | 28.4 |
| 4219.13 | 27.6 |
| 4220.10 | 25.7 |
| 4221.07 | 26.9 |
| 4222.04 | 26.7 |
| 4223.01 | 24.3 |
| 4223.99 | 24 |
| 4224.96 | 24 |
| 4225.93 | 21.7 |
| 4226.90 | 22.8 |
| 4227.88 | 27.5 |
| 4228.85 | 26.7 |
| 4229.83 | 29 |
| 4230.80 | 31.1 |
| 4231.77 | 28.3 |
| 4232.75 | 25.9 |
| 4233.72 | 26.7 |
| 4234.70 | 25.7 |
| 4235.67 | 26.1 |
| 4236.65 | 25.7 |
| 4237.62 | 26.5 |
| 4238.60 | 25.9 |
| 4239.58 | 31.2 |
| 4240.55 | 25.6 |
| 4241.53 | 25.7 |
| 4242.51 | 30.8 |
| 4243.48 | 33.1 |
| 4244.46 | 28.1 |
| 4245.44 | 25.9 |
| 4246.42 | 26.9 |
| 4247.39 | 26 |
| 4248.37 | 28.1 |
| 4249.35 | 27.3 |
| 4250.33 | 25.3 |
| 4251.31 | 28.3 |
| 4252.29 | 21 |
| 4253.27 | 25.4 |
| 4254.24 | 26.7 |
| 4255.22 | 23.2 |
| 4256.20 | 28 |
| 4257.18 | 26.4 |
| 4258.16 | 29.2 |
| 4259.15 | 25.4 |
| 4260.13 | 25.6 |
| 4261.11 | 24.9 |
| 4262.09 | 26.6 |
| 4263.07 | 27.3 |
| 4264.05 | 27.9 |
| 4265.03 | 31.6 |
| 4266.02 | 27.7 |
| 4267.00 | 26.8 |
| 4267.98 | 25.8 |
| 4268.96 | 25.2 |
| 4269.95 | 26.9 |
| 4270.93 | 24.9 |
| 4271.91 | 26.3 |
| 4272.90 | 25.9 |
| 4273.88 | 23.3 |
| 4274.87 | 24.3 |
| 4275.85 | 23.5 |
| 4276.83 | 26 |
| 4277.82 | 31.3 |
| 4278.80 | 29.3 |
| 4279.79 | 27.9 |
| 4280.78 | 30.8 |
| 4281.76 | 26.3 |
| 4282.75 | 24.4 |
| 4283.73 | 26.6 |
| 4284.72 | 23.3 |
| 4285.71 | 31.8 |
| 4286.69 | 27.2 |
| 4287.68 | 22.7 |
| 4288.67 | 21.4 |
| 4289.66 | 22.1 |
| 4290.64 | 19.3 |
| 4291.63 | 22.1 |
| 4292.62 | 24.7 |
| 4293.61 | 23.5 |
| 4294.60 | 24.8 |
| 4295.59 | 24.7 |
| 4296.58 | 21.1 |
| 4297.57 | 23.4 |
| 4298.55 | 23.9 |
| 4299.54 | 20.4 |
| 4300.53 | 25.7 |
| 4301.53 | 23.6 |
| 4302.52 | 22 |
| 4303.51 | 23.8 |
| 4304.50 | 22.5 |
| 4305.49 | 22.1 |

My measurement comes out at -0.7 Angstrom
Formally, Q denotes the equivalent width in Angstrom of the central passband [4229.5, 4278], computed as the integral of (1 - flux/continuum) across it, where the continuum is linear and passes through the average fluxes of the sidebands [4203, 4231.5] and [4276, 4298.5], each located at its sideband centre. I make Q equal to -1.6 Angstrom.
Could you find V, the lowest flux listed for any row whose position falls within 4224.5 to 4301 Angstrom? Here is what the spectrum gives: 19.3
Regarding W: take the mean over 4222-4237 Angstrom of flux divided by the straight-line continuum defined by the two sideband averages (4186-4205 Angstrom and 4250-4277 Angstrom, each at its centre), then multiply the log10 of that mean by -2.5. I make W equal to 0.01 mag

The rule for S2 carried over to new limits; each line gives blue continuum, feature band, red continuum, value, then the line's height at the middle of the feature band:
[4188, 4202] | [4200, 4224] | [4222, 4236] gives -0.61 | 26.2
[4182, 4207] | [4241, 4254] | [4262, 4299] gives -0.58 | 25.9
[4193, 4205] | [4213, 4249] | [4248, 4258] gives -1.15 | 26.2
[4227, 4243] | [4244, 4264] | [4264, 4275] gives 0.35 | 26.8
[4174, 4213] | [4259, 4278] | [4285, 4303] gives -1.63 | 24.2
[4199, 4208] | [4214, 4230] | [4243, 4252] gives 0.24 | 26.7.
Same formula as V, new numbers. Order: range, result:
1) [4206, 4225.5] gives 24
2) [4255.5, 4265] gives 24.9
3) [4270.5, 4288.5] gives 22.7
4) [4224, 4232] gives 21.7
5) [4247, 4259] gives 21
